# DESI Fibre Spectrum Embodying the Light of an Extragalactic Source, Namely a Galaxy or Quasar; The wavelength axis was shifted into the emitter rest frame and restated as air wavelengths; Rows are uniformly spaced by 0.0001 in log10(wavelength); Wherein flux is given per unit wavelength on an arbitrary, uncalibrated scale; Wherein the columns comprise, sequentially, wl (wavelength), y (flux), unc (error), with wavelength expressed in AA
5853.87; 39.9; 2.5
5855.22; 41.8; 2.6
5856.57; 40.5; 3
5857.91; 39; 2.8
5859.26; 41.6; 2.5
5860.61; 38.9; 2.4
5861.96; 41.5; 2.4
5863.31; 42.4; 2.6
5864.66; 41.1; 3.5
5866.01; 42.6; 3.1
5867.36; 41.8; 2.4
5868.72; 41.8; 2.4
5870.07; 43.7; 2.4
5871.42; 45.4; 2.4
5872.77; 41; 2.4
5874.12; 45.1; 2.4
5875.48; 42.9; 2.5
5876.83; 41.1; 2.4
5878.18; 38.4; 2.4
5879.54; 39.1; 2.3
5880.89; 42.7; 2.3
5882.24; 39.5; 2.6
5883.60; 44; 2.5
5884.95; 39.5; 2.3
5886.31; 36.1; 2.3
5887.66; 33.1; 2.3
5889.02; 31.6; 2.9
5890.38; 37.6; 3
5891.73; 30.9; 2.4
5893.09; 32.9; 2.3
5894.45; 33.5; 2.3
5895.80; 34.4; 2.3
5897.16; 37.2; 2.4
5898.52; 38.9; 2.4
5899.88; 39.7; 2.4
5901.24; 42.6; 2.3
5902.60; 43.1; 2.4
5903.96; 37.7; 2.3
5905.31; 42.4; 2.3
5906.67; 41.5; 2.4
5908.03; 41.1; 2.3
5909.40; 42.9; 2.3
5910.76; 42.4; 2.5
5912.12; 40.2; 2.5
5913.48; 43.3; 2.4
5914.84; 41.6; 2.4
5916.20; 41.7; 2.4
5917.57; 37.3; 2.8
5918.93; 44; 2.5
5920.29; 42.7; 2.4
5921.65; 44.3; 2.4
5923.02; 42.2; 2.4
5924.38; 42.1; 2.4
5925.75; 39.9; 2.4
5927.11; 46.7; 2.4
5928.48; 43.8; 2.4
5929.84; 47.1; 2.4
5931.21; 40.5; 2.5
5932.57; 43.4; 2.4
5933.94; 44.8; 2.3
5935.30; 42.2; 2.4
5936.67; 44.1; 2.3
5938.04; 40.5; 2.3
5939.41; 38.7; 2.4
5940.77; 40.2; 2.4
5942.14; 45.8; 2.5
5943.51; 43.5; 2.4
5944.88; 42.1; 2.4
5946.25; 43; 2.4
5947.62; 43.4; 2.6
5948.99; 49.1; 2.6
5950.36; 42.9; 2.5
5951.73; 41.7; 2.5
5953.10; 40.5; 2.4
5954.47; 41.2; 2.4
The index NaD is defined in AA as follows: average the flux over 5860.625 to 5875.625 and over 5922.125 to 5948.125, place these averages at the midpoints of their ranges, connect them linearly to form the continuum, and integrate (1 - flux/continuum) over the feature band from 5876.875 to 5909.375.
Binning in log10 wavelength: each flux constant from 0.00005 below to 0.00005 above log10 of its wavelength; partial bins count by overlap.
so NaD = 3.3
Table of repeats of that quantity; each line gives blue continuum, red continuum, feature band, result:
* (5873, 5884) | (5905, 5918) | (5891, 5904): 1.4 AA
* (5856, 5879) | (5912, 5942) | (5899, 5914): 0.2 AA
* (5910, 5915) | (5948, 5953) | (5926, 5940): 0.0 AA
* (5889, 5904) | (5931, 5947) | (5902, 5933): -2.1 AA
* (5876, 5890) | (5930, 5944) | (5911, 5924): -0.3 AA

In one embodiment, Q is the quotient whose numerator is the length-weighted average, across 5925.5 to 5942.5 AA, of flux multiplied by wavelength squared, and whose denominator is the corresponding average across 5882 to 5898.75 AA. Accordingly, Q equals 1.2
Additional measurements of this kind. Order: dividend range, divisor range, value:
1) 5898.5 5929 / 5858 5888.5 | 1.04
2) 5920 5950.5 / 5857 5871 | 1.07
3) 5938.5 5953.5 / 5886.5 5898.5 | 1.27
